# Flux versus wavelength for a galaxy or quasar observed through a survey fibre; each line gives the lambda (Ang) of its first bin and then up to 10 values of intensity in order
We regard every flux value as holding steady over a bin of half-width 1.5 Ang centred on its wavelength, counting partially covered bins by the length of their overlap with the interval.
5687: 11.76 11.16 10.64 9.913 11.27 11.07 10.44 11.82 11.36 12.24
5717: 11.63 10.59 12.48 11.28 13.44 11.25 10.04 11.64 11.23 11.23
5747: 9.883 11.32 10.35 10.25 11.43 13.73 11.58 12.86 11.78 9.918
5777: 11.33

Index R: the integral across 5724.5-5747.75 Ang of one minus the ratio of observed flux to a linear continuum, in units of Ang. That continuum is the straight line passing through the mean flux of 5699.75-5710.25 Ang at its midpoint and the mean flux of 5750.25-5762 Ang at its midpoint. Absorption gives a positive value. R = -0.3 Ang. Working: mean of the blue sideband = 11.1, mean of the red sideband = 11.1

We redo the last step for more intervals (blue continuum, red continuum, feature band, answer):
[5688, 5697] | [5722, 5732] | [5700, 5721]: 0.28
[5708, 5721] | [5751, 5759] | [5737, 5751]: -0.25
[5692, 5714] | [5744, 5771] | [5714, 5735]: -0.94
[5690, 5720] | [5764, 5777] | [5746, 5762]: 0.64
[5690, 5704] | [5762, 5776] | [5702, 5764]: -0.67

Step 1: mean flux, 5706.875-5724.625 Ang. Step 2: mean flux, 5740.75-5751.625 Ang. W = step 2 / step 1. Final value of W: 0.93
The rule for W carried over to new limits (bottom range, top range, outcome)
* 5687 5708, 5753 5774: 1.07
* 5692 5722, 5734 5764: 1.00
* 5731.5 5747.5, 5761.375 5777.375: 1.08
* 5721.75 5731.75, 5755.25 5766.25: 0.97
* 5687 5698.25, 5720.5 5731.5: 1.13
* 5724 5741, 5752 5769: 1.02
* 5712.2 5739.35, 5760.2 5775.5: 1.03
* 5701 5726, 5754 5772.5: 1.04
